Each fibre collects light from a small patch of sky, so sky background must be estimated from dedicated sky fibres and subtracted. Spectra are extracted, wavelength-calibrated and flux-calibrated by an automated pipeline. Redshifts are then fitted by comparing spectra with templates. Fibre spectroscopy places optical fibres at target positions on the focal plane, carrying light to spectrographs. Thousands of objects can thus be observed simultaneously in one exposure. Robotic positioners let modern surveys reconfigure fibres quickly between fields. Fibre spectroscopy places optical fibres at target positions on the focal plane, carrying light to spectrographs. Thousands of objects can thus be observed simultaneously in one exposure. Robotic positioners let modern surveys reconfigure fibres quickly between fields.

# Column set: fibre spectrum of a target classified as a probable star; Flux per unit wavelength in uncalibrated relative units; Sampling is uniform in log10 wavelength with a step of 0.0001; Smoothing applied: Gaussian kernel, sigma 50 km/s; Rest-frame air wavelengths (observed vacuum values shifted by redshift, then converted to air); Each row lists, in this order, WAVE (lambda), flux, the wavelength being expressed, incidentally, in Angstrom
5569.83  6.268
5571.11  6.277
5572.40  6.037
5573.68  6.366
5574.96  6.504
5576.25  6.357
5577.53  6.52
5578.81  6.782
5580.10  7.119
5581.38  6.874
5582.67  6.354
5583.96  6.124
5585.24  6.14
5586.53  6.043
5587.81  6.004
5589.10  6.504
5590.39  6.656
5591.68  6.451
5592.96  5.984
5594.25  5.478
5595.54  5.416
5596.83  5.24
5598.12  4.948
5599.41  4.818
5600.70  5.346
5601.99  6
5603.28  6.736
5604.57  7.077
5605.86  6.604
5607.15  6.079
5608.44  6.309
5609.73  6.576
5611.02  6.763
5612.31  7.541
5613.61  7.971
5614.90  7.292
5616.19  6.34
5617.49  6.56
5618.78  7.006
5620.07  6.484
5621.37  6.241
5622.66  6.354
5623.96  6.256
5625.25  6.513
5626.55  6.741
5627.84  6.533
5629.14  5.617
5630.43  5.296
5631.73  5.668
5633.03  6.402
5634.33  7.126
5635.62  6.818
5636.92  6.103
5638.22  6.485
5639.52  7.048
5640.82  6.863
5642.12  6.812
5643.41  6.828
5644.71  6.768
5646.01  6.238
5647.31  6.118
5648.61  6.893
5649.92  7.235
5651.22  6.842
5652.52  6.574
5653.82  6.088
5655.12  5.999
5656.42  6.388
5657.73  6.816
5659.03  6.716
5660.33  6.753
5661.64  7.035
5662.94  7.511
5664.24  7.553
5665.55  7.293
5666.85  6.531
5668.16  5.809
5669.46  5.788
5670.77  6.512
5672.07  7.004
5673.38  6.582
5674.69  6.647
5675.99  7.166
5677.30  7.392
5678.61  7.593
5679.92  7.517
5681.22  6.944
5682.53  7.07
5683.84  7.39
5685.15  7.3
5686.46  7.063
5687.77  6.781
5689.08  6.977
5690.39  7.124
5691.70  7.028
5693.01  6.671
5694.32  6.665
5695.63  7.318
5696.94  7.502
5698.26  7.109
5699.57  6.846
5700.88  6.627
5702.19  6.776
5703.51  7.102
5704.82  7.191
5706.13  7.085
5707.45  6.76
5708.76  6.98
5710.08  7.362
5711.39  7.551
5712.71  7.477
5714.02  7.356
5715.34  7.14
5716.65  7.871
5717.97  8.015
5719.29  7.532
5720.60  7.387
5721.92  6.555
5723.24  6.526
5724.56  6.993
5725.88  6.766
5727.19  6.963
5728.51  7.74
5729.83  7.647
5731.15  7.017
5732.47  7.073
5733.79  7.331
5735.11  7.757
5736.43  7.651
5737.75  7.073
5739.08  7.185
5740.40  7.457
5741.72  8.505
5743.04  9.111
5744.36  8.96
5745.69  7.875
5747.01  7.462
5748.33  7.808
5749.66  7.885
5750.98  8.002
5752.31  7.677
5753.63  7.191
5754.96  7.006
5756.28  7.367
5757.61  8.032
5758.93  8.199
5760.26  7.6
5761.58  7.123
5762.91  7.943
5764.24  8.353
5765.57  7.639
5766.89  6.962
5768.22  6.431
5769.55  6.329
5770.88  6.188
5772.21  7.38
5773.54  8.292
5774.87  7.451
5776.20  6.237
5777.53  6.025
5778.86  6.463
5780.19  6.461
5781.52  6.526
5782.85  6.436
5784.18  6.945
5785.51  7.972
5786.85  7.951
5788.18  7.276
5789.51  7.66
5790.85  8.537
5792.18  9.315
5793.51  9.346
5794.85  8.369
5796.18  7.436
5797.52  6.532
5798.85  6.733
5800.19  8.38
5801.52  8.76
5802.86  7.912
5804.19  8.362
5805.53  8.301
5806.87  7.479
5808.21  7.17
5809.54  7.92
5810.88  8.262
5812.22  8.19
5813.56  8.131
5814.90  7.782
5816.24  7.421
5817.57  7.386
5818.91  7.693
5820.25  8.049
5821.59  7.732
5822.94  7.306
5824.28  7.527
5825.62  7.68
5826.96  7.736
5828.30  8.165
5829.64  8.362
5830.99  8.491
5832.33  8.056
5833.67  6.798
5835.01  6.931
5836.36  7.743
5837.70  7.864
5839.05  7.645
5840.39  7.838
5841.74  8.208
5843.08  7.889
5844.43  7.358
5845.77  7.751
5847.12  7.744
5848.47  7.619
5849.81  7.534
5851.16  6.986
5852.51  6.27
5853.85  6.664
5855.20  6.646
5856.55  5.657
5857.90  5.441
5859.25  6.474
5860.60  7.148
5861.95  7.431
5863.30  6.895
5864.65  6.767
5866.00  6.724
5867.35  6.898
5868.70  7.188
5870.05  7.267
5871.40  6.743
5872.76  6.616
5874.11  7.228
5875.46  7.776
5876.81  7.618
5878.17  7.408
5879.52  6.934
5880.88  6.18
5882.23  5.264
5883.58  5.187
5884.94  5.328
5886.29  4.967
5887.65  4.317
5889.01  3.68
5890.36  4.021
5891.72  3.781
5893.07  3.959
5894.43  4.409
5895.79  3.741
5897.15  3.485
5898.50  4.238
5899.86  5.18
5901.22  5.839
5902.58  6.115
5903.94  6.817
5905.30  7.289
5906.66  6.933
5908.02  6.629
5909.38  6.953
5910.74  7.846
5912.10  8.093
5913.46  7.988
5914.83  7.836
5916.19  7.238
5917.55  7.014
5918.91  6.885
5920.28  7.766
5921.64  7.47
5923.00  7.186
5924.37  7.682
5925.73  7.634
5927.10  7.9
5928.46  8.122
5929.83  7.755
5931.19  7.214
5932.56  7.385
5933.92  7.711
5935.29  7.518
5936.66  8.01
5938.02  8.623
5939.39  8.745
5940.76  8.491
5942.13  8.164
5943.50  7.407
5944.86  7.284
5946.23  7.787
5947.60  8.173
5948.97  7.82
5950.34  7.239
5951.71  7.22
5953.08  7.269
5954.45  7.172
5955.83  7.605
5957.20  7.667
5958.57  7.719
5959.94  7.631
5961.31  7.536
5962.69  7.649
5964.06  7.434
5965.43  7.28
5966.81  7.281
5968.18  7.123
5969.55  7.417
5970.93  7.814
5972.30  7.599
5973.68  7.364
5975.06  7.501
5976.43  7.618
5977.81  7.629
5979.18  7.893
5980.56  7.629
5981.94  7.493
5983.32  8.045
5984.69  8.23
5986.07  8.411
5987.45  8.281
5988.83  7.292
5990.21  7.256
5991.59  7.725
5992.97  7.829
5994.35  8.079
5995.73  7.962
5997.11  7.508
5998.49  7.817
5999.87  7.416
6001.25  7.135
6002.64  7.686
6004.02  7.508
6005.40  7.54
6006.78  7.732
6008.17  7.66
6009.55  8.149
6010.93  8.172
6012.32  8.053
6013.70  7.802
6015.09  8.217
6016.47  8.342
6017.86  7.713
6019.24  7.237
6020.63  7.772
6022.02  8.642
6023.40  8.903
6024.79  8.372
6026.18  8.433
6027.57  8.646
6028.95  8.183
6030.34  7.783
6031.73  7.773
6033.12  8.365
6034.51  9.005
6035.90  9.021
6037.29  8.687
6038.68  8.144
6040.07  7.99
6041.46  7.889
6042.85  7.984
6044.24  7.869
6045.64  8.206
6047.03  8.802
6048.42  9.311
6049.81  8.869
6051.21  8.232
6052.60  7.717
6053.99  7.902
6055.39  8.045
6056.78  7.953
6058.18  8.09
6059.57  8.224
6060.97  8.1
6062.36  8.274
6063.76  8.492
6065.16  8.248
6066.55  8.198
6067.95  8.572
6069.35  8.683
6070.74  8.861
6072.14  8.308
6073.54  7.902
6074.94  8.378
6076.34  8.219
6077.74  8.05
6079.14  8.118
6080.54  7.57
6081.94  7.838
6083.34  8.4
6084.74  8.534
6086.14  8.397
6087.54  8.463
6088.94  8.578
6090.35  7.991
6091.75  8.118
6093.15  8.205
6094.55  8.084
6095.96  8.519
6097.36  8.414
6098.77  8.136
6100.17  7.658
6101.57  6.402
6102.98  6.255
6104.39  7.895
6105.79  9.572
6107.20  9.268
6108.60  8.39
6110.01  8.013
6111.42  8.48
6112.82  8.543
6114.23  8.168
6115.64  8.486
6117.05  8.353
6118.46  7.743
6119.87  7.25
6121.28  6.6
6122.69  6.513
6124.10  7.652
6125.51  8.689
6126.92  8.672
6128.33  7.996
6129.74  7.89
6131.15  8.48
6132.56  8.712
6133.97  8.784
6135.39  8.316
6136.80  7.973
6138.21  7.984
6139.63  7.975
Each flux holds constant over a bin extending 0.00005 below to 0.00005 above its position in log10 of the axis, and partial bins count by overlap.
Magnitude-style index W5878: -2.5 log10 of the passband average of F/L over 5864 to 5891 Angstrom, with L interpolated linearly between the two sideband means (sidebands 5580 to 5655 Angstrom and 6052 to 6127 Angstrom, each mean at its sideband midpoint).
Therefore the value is 0.181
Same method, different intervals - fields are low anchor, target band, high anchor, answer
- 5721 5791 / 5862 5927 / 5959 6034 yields 0.199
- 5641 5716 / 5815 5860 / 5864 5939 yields -0.116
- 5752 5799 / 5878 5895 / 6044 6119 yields 0.474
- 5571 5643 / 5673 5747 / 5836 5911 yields -0.144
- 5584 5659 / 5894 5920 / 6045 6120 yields 0.179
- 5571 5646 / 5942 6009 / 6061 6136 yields 0.013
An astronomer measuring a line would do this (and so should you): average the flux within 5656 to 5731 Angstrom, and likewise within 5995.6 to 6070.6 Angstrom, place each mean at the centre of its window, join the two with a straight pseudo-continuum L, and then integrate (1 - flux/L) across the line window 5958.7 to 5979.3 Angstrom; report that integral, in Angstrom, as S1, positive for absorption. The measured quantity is 1.1 Angstrom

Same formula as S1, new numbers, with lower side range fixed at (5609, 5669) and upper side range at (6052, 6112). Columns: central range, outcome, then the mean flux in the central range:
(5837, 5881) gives 1.7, 7.11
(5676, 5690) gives -0.8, 7.2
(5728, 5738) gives -0.7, 7.42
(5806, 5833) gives -2.1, 7.83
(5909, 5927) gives 0.2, 7.53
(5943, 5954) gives 0.3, 7.52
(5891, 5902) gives 4.7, 4.34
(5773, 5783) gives 0.5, 6.73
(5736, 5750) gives -1.8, 7.91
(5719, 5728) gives 0.0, 6.95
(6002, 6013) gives 0.1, 7.81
